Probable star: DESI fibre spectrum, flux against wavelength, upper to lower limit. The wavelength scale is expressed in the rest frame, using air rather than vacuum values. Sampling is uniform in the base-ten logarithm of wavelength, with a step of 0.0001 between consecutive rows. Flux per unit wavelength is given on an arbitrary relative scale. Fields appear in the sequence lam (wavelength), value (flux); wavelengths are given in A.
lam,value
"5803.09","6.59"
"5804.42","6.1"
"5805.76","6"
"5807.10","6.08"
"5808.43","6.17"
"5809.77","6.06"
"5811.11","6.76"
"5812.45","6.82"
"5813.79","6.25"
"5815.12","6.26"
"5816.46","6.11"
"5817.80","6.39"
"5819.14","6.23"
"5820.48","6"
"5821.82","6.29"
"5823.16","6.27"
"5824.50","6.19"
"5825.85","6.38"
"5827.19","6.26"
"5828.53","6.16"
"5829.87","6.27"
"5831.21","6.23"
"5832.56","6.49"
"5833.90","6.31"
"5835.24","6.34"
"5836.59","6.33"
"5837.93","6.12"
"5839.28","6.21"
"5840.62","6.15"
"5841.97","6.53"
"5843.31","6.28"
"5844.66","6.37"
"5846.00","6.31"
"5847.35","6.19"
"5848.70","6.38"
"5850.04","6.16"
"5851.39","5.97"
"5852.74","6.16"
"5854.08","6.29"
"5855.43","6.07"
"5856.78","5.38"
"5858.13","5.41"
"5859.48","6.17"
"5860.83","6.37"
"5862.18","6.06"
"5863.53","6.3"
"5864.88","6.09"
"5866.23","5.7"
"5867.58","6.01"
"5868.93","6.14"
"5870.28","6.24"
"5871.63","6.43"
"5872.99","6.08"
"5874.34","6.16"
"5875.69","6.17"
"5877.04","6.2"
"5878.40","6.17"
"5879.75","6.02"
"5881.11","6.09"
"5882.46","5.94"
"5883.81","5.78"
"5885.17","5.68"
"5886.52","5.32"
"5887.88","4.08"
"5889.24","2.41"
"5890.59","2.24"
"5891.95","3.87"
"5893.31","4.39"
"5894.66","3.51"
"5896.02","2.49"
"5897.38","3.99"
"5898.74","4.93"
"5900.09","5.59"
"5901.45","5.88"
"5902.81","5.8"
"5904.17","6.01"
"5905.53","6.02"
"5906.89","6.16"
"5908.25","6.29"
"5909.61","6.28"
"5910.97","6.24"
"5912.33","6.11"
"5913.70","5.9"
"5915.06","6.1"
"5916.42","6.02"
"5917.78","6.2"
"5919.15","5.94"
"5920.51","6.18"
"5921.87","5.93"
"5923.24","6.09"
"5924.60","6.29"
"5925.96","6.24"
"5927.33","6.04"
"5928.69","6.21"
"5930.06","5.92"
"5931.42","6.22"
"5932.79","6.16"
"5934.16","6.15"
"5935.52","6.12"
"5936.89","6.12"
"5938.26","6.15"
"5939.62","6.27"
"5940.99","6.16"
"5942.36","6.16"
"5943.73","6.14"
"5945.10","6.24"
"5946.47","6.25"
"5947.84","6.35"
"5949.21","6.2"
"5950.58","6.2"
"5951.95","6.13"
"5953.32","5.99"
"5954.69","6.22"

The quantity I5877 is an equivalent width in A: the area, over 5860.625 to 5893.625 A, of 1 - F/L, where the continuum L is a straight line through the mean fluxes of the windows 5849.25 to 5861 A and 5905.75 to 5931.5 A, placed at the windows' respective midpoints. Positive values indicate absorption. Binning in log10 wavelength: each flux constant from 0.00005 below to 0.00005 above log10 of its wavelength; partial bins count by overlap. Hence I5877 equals 2.81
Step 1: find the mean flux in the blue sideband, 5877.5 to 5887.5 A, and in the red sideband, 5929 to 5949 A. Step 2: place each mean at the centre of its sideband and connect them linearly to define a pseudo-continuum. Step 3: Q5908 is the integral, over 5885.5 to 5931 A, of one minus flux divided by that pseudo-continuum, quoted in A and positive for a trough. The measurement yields 4.7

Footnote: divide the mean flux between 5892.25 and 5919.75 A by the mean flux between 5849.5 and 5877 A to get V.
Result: 0.90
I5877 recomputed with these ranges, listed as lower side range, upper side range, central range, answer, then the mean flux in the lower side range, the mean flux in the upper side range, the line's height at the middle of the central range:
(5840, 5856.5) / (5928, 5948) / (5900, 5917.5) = 0.4 A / 6.22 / 6.17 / 6.19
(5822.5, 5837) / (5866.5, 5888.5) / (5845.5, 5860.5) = 0.1 A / 6.29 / 5.91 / 6.1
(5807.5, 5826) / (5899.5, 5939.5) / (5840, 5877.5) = 0.4 A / 6.29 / 6.09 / 6.21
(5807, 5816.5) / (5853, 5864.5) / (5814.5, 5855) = -0.5 A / 6.35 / 6.01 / 6.18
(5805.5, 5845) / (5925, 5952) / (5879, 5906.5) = 6.2 A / 6.28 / 6.17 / 6.22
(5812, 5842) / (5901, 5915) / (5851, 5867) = 0.5 A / 6.28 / 6.07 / 6.2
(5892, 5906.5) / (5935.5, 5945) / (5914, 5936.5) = -1.7 A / 4.85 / 6.16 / 5.68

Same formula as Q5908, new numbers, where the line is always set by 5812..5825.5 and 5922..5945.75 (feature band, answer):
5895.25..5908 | 2.0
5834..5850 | -0.1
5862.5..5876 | 0.2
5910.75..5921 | 0.2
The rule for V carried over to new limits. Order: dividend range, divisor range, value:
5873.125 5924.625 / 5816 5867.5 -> 0.88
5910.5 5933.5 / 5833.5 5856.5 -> 0.98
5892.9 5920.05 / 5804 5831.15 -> 0.88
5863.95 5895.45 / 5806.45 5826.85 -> 0.85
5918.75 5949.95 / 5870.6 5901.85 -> 1.23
